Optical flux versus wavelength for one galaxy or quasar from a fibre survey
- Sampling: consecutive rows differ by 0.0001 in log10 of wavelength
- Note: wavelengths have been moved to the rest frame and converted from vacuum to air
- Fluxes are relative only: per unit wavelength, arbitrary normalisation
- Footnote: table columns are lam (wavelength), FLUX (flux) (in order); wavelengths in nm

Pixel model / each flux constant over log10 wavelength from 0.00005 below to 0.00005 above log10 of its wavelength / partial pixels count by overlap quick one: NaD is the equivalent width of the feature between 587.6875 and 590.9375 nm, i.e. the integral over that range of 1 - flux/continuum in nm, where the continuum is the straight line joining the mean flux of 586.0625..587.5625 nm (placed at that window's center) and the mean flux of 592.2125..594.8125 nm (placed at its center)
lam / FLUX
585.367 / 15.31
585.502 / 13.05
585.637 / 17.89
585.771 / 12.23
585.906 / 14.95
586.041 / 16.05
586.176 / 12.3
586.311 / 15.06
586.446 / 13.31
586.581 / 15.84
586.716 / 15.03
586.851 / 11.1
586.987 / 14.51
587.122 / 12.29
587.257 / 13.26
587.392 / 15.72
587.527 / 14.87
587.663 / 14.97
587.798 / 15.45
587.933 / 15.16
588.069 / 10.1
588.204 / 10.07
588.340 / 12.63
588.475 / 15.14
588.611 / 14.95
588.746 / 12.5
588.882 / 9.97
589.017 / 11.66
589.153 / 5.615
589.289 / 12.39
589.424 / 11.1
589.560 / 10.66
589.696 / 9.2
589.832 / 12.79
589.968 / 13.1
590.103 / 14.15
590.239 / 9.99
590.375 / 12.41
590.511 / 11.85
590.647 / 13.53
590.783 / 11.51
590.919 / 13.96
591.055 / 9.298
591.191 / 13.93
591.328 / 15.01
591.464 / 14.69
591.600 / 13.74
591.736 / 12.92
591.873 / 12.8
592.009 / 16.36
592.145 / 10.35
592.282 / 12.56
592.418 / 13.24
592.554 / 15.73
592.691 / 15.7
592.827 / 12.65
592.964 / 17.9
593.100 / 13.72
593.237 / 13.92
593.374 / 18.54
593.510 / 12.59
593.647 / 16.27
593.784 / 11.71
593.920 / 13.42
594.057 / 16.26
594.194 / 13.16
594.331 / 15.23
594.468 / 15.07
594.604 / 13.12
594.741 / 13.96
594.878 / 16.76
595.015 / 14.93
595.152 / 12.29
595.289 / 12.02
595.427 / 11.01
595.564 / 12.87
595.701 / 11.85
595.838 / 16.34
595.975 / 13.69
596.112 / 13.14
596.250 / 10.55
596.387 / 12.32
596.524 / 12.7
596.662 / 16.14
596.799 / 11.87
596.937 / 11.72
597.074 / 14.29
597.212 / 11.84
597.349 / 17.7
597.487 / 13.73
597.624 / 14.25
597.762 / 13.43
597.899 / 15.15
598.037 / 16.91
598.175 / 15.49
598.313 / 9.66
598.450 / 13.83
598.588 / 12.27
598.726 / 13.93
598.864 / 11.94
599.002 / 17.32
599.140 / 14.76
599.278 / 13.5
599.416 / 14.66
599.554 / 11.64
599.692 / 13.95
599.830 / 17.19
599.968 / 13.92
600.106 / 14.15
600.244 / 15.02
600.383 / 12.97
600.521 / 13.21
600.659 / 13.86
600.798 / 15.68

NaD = 0.48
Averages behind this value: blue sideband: 14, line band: 12.1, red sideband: 14.5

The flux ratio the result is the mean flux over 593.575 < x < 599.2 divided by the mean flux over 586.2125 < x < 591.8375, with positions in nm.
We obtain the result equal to 1.08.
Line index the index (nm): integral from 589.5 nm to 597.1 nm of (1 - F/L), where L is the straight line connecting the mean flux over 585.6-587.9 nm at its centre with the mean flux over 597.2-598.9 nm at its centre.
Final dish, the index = 0.38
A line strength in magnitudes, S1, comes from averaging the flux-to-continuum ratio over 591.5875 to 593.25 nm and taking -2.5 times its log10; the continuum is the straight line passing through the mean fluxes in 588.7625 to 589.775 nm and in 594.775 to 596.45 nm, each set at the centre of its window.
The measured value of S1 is -0.194 mag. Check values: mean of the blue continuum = 10.2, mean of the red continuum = 13.2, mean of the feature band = 14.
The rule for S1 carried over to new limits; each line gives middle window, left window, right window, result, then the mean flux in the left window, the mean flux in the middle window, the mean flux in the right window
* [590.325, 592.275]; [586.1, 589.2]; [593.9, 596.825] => 0.030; 13.2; 13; 13.6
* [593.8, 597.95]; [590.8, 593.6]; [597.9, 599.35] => 0.025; 14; 13.7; 14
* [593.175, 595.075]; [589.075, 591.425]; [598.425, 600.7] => -0.152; 11.8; 14.6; 14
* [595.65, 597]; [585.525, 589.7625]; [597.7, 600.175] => 0.066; 13.1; 13.1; 14.1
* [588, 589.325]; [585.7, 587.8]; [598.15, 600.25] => 0.225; 14.2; 11.5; 13.9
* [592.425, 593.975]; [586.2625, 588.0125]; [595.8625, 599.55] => -0.055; 14.3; 14.7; 13.7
